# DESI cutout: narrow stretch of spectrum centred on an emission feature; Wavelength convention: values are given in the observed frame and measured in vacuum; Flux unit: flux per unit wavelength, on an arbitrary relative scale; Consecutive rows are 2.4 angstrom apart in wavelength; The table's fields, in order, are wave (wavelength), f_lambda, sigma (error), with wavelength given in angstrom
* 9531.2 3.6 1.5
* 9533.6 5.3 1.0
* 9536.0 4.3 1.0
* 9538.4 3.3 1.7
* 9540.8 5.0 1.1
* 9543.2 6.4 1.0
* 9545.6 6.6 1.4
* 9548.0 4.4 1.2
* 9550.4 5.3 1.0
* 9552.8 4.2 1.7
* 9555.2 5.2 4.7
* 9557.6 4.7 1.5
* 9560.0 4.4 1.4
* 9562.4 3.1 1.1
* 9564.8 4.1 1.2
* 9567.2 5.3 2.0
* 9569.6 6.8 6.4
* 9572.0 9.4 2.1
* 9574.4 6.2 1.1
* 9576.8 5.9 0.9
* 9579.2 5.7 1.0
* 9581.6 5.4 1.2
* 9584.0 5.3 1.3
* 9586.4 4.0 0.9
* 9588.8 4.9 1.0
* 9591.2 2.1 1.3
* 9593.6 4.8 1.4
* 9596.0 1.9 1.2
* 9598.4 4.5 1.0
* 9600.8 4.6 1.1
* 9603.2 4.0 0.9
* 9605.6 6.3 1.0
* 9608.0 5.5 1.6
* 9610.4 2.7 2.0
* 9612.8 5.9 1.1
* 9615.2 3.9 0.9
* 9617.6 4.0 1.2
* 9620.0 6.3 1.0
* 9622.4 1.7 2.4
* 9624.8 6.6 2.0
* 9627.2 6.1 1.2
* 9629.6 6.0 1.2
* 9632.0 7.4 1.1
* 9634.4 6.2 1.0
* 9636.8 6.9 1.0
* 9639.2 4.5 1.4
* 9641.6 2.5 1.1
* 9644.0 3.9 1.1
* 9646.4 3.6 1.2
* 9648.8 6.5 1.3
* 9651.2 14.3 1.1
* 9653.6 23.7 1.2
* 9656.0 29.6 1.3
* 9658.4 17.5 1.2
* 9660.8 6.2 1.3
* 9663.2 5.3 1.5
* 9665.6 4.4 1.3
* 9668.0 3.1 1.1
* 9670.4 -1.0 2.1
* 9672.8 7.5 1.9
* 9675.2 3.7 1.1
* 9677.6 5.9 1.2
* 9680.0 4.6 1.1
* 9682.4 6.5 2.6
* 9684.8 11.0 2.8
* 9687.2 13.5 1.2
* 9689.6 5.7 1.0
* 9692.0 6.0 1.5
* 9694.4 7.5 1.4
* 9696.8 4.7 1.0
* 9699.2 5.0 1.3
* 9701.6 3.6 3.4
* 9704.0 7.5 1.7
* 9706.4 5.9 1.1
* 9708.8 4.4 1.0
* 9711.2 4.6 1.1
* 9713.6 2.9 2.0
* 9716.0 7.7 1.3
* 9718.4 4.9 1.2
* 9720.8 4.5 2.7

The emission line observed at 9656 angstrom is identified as Halpha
